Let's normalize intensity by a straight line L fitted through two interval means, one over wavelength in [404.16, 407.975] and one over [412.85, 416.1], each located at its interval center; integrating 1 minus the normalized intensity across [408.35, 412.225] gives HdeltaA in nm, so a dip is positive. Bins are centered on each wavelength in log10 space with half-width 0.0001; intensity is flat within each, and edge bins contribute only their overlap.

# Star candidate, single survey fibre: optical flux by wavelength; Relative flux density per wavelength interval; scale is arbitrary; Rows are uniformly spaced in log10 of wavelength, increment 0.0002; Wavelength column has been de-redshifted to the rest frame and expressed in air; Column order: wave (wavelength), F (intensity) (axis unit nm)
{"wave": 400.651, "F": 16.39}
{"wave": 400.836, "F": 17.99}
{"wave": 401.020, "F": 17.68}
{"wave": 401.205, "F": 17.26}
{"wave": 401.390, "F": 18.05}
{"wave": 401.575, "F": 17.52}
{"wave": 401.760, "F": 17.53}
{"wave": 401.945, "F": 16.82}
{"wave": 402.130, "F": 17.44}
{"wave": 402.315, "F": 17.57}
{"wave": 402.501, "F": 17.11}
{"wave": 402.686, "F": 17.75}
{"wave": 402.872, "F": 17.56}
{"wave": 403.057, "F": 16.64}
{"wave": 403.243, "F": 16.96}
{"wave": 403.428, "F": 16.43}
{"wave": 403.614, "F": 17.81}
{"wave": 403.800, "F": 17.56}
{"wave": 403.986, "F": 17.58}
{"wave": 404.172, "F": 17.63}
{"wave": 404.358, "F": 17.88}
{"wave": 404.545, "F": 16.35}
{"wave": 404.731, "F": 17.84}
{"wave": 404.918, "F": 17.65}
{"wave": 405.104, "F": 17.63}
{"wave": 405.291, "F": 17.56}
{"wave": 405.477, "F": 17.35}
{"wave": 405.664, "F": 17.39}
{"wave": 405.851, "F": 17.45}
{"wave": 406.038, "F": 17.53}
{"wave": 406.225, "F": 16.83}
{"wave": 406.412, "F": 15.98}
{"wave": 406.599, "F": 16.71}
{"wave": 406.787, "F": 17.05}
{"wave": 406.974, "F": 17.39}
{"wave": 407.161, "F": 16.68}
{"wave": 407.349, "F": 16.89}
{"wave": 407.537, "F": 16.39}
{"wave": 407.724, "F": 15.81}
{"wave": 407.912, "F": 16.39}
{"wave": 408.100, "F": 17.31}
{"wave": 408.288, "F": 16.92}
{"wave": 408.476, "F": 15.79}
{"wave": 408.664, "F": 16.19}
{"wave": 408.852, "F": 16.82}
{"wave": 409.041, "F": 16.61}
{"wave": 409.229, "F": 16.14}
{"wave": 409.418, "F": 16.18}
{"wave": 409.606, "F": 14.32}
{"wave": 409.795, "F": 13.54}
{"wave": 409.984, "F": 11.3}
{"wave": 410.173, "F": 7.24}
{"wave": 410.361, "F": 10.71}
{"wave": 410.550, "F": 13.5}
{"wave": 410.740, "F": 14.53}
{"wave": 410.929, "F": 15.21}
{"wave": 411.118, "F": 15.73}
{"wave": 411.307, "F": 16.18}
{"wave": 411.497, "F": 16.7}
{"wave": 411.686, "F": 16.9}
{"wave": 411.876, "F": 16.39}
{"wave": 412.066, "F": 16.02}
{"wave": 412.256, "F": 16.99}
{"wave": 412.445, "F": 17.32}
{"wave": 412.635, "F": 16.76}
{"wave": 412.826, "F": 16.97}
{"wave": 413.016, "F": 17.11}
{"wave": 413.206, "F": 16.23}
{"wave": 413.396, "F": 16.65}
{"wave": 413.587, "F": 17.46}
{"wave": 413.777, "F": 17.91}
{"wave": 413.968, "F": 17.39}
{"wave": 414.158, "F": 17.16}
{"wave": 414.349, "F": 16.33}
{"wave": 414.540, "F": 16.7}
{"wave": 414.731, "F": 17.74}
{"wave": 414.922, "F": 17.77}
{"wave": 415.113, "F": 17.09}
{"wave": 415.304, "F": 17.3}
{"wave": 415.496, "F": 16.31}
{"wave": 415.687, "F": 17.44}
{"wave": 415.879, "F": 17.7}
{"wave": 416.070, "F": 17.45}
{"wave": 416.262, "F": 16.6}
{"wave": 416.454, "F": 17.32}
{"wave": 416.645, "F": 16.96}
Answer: 0.51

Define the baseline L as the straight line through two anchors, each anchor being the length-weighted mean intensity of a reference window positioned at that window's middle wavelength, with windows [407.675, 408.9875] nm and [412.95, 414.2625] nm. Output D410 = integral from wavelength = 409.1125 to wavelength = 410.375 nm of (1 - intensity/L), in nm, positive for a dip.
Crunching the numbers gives 0.28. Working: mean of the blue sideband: 16.5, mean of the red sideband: 17.1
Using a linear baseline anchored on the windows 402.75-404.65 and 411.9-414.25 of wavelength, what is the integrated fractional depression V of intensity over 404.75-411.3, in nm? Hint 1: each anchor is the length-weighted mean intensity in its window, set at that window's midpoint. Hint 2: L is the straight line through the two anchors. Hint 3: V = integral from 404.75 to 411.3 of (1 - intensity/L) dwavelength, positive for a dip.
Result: 0.51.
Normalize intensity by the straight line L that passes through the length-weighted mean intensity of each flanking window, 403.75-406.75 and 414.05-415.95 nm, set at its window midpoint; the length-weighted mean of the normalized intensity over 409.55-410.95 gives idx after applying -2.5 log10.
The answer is 0.36 mag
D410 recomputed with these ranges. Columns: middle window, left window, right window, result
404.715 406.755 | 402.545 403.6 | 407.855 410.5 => -0.15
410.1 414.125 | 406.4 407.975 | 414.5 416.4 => 0.29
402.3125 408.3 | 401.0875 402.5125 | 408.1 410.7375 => -0.43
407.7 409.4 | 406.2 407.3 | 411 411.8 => 0.02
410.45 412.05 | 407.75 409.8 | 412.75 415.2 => 0.09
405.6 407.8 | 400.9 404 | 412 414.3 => 0.05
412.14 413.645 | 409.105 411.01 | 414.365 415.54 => -0.14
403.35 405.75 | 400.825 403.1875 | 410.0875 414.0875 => -0.06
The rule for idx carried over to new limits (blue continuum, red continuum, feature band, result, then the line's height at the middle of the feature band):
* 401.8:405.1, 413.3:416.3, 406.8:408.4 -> 0.04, 17.3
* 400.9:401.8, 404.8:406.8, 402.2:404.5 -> 0.01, 17.4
